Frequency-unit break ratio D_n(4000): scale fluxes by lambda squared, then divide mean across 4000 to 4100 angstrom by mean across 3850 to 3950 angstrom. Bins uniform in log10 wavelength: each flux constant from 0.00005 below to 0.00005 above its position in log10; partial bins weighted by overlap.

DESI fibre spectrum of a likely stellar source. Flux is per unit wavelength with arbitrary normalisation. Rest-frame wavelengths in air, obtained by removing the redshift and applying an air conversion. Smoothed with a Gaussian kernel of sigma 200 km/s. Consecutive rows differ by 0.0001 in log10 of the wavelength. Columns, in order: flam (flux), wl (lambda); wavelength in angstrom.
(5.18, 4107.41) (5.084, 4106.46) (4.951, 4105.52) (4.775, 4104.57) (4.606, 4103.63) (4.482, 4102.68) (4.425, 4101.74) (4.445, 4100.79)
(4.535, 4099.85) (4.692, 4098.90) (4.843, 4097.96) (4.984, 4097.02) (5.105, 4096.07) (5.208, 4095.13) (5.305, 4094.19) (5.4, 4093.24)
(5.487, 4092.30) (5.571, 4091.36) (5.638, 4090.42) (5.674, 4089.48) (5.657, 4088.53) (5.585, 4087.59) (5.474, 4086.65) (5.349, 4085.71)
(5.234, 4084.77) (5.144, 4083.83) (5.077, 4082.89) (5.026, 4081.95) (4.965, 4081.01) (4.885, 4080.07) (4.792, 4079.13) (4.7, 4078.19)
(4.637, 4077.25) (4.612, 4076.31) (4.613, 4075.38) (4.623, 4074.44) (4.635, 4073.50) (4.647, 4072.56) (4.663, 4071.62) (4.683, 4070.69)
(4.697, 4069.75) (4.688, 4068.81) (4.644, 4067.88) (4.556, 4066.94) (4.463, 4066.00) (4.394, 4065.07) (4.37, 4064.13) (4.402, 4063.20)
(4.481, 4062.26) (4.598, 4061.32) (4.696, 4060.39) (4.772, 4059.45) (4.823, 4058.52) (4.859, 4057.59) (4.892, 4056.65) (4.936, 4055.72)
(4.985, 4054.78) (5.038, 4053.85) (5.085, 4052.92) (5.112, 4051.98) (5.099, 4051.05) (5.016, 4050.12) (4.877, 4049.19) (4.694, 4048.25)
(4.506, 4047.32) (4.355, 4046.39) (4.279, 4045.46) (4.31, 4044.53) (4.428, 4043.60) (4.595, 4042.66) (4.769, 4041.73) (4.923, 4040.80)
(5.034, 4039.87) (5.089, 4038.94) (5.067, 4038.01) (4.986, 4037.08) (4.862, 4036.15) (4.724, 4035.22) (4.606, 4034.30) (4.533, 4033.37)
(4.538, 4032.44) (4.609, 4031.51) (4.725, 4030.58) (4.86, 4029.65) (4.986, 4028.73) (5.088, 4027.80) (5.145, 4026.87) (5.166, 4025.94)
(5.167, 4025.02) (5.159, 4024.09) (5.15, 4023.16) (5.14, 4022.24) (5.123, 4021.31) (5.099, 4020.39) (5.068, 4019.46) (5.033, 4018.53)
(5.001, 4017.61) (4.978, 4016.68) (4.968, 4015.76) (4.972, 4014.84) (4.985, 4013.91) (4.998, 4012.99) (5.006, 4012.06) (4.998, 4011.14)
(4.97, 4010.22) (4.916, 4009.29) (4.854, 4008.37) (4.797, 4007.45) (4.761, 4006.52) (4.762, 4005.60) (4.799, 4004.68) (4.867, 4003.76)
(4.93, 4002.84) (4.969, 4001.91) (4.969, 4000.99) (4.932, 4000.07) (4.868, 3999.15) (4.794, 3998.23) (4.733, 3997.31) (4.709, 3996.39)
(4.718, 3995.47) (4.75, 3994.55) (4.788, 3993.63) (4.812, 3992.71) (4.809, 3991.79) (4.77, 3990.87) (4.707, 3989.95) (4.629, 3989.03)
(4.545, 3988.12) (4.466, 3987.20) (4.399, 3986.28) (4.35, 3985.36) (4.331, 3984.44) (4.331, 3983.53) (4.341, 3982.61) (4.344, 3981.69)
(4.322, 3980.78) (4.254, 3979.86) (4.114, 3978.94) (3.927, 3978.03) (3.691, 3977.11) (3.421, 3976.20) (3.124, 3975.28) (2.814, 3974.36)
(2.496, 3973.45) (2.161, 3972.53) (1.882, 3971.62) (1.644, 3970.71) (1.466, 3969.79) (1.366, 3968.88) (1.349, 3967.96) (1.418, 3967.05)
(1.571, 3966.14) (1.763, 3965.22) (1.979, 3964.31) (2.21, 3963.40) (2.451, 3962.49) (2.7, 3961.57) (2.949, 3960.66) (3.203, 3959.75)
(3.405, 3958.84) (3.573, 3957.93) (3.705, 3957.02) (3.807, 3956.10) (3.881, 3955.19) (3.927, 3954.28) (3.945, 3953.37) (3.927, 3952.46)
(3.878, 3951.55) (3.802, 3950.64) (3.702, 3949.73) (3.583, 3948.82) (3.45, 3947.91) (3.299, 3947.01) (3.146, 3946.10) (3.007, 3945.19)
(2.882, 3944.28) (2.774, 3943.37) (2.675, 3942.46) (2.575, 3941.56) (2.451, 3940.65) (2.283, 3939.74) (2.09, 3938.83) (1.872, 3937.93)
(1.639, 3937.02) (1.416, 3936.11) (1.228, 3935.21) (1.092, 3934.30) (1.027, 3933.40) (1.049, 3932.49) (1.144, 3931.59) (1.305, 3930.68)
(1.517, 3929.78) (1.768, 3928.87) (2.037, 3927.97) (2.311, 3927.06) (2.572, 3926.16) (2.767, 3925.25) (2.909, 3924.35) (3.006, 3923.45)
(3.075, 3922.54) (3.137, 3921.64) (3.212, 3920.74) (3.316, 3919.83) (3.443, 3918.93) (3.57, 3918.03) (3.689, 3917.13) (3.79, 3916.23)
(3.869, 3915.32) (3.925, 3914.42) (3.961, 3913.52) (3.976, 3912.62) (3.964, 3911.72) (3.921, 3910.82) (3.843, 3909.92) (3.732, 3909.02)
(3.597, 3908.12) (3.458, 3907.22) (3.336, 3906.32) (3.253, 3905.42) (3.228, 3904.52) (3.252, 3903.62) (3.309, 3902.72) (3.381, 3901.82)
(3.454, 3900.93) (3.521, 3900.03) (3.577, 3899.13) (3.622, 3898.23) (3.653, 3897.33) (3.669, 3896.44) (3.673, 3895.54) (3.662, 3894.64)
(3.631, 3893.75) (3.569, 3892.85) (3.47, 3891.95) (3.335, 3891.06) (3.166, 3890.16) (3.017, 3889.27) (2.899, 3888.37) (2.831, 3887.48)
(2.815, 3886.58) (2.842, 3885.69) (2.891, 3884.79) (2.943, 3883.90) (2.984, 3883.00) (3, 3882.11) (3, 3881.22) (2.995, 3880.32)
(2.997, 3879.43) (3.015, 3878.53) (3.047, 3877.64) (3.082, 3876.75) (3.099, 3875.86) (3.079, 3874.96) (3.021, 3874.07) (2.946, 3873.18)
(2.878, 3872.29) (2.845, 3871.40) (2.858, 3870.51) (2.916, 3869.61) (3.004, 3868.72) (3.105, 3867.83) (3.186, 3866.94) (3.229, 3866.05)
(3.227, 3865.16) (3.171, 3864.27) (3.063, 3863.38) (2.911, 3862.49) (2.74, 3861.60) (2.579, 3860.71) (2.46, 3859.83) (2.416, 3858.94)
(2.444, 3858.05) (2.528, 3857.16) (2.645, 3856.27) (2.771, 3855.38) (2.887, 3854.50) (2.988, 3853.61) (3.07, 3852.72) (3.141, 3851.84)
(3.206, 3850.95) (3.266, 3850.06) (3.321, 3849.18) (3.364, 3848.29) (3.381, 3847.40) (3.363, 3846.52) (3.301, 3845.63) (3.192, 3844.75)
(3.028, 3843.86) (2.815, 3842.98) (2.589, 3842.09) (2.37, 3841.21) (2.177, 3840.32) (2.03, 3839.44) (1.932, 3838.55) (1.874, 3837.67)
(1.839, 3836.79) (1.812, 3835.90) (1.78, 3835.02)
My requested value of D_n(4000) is 1.79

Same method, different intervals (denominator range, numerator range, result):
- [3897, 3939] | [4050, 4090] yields 1.82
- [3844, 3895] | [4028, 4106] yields 1.77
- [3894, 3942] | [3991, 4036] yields 1.77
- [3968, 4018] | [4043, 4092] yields 1.18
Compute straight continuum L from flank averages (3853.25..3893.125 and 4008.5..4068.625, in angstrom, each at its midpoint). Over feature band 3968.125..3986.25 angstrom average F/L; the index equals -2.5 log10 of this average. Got 0.26 mag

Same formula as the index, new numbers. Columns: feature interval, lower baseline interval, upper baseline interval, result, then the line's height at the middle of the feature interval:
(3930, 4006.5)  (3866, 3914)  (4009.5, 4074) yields 0.23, 4.07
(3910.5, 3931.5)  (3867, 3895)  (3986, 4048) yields 0.17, 3.58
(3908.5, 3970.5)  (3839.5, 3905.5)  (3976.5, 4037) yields 0.36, 3.91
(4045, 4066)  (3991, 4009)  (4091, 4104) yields 0.03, 4.88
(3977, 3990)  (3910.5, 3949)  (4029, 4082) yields -0.21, 3.55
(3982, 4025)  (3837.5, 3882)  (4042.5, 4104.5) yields -0.15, 4.21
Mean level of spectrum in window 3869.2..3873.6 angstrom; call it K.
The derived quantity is 2.89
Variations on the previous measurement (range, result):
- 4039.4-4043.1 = 4.83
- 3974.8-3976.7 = 3.27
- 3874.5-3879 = 3.06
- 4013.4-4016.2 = 4.98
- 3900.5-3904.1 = 3.35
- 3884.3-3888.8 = 2.86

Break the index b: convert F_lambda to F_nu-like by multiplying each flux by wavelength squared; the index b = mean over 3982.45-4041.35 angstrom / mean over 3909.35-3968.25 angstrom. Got 1.8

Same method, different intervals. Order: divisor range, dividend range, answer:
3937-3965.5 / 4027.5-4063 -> 1.64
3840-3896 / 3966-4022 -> 1.50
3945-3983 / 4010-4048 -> 1.64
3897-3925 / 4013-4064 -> 1.48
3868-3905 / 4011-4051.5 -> 1.65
